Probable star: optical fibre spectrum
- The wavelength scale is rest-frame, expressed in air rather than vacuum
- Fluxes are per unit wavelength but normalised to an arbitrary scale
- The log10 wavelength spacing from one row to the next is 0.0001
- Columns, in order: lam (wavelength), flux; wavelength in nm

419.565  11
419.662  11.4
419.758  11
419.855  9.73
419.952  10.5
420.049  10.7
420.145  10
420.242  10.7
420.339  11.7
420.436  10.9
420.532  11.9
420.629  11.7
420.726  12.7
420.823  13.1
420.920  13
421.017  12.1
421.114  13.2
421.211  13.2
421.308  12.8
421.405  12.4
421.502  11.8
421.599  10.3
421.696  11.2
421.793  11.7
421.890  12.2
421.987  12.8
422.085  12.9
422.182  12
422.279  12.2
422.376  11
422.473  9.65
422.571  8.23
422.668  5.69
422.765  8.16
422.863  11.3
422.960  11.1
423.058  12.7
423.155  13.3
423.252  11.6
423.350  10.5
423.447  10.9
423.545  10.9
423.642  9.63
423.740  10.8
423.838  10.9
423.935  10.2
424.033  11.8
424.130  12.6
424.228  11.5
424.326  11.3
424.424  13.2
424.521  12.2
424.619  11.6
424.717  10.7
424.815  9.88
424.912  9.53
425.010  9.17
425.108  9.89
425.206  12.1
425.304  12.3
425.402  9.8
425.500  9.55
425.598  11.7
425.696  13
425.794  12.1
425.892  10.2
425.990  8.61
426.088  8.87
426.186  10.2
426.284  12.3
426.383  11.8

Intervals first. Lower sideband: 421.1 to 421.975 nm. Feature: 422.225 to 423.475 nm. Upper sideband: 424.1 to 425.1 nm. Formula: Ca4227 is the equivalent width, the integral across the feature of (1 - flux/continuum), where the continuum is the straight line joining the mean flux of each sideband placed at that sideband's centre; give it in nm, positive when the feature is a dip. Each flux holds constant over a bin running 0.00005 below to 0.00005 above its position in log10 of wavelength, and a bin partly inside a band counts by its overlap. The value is 0.12 nm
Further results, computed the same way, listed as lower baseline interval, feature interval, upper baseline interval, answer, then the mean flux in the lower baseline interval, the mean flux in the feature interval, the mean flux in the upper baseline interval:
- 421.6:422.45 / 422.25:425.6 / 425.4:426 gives 0.173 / 11.8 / 10.8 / 10.9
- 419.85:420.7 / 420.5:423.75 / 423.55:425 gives -0.122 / 11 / 11.4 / 11.1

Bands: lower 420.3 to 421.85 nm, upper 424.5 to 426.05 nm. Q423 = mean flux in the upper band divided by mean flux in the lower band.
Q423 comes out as 0.89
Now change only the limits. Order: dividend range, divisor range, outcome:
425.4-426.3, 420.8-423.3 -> 0.92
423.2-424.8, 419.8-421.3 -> 0.96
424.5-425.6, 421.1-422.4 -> 0.88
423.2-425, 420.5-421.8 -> 0.90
